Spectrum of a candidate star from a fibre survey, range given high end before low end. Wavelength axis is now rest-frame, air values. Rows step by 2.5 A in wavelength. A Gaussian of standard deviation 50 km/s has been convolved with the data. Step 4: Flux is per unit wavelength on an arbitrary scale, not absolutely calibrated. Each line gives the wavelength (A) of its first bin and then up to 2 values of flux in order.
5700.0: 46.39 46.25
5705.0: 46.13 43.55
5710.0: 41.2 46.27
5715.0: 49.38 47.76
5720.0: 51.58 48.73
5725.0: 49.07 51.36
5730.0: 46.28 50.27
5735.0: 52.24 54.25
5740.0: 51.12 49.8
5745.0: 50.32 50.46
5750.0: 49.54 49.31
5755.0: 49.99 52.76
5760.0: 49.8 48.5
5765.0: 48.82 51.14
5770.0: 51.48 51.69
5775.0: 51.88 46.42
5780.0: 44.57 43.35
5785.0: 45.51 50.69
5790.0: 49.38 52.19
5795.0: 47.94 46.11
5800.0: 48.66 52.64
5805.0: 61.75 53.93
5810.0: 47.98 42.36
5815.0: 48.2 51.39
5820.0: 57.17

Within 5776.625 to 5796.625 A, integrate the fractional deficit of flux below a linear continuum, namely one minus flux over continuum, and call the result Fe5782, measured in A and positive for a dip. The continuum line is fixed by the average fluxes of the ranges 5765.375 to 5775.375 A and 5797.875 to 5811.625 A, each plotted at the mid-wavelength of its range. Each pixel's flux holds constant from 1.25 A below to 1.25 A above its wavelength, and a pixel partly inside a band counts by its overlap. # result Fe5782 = 1.6 A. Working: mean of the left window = 51.3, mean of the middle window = 47.5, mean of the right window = 52.3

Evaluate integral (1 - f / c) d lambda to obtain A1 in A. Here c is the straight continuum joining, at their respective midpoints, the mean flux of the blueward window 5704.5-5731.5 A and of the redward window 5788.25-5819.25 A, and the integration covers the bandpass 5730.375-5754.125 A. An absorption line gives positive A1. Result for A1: -1.2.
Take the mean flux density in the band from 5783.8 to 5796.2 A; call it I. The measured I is 49.2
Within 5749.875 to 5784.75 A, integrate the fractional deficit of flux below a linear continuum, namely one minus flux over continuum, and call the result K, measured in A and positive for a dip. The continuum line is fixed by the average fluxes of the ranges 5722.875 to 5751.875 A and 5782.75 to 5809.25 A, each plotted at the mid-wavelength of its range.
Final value 0.9 A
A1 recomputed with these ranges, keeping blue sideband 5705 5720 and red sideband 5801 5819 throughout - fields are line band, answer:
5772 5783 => 0.4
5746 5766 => -0.6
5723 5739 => -1.1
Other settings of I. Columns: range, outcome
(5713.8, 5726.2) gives 49.3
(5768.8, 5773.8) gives 51.6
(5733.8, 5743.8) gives 51.8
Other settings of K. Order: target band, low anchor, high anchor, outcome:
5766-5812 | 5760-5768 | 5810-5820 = -0.7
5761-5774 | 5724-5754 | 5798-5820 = 0.1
